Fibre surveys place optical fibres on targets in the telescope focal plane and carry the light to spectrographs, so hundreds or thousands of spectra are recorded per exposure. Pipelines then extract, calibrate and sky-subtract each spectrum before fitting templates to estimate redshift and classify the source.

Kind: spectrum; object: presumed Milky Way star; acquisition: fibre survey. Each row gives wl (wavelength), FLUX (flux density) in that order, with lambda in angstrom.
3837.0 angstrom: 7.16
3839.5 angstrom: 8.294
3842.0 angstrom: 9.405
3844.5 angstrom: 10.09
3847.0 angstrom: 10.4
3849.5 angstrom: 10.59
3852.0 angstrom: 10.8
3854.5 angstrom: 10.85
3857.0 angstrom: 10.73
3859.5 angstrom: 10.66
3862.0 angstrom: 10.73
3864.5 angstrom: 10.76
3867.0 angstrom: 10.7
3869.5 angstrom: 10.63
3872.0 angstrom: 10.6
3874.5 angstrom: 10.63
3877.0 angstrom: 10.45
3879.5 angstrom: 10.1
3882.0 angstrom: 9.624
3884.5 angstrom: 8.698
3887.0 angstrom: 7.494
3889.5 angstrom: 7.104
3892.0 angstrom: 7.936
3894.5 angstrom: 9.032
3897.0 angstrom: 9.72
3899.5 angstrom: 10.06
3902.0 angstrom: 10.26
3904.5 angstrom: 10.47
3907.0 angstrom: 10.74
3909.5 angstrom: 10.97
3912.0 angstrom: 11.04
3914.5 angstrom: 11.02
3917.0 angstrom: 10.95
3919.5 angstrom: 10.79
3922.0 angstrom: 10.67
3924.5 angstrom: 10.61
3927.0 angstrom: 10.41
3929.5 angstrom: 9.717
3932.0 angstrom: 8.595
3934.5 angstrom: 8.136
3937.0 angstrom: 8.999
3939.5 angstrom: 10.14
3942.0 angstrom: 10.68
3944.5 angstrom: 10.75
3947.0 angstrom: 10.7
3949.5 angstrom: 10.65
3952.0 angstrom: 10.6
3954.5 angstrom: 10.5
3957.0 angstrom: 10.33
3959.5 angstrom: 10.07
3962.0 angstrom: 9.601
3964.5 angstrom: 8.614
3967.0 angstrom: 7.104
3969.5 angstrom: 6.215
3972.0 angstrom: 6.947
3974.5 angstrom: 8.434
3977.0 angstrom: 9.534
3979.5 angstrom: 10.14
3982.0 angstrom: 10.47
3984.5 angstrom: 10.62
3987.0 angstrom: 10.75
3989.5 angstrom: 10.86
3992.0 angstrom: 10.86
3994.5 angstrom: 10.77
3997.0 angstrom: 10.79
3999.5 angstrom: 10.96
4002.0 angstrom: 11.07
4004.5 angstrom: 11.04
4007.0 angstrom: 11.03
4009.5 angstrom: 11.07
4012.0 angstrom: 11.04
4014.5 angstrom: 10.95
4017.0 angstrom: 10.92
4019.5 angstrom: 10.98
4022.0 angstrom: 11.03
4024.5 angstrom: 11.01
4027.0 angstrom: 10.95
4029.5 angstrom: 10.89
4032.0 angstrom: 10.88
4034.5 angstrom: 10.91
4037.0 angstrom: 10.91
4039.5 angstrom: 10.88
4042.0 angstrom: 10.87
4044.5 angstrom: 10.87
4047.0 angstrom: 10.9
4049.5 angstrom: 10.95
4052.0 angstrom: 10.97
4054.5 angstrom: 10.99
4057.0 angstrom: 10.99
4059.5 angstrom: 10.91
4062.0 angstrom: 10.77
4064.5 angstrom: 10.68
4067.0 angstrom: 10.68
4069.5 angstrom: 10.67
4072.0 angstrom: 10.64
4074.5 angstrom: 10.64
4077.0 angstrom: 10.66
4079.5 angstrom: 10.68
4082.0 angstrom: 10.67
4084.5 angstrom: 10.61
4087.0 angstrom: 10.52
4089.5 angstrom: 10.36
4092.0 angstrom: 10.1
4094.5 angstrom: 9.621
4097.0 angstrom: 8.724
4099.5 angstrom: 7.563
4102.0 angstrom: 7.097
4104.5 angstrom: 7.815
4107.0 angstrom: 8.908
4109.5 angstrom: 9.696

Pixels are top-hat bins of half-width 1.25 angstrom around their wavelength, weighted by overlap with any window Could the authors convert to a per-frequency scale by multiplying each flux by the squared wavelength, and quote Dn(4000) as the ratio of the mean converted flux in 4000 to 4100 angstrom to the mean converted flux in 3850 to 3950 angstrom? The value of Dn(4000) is 1.14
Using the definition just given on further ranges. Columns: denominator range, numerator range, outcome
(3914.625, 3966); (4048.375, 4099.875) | 1.11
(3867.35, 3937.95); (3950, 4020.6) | 1.07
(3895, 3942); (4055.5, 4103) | 1.08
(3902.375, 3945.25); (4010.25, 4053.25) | 1.12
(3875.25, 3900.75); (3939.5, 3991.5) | 1.12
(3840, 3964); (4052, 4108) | 1.09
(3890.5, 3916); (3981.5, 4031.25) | 1.14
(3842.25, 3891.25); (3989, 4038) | 1.17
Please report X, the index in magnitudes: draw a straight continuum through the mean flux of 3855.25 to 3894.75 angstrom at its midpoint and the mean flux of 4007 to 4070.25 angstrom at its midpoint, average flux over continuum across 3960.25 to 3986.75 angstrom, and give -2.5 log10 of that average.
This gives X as 0.180 mag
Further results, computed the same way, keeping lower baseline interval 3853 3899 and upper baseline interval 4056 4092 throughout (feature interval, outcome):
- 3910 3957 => -0.02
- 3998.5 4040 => -0.06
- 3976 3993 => -0.02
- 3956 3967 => 0.09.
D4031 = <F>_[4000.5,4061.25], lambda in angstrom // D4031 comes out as 11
